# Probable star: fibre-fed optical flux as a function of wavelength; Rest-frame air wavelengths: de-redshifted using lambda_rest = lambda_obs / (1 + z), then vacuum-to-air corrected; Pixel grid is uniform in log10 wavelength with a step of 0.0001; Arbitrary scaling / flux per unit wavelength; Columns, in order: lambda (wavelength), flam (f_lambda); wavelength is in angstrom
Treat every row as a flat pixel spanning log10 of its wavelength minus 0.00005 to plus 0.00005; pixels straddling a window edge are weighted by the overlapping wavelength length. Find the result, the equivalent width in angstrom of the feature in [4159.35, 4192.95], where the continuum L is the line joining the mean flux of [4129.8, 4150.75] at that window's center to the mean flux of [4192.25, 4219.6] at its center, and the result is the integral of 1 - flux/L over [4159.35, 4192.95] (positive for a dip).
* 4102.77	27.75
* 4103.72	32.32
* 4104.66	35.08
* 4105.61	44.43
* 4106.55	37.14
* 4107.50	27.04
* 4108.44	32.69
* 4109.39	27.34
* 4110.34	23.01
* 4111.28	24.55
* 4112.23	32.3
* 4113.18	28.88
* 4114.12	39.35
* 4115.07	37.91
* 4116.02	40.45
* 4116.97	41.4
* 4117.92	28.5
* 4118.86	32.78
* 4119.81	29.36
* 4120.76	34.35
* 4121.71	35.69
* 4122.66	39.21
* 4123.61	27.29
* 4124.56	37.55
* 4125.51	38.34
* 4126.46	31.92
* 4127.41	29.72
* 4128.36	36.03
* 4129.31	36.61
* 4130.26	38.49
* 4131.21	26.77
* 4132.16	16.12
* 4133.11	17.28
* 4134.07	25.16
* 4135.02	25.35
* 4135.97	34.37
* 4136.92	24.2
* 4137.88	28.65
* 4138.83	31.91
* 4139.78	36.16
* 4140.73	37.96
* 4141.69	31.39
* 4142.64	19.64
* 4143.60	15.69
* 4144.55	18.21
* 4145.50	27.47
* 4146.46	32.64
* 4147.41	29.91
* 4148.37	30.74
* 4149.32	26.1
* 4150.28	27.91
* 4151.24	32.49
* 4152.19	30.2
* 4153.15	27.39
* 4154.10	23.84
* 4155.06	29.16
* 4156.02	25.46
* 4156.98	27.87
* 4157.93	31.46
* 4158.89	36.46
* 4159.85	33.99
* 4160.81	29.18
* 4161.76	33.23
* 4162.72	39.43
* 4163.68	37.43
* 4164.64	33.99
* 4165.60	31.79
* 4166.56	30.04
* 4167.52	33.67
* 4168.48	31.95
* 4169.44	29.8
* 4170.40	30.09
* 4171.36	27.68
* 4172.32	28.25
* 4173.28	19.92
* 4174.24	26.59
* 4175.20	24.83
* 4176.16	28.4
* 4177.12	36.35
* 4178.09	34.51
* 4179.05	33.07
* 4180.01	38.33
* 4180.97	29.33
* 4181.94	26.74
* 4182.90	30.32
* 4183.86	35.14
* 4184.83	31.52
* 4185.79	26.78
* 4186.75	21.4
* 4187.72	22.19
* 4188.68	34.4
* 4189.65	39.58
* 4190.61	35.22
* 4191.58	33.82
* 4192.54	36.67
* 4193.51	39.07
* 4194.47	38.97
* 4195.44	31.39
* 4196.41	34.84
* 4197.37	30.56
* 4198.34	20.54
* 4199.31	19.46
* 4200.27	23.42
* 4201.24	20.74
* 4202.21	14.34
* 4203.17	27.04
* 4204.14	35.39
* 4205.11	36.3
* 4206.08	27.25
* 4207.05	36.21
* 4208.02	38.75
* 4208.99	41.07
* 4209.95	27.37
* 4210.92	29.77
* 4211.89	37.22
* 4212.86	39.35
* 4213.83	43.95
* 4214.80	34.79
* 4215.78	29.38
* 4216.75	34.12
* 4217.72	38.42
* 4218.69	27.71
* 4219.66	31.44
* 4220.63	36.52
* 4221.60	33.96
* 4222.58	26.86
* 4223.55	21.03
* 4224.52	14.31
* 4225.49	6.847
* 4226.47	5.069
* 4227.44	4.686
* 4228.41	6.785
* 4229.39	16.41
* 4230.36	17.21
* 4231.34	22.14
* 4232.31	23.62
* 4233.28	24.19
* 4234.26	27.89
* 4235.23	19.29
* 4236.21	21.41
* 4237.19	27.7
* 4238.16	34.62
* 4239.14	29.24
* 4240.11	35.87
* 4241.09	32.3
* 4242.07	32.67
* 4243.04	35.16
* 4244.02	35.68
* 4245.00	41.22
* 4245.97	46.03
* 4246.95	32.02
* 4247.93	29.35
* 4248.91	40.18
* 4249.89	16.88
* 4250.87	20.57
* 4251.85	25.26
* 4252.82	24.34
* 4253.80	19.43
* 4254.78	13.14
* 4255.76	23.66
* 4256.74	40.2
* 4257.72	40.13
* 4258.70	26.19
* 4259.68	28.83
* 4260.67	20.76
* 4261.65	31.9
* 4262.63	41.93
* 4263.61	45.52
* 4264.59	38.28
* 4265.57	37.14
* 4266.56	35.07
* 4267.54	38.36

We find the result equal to -1.7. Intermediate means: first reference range 27.4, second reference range 31.9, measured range 31.3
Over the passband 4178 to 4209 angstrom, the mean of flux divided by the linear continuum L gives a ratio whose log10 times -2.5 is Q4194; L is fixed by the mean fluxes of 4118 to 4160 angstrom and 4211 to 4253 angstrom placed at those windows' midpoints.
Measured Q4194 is -0.09 mag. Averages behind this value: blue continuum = 29.7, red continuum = 27.6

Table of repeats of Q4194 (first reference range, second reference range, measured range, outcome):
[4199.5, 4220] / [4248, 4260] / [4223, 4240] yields 0.441 mag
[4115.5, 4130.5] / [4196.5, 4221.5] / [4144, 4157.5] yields 0.210 mag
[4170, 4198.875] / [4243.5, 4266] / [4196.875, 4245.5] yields 0.130 mag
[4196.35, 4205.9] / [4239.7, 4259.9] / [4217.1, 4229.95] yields 0.311 mag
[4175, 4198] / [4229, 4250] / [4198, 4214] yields 0.029 mag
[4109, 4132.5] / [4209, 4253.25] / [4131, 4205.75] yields 0.038 mag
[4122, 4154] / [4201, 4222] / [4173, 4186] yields 0.035 mag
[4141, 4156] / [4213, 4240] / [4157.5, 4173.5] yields -0.200 mag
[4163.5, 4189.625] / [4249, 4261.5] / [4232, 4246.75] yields -0.179 mag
